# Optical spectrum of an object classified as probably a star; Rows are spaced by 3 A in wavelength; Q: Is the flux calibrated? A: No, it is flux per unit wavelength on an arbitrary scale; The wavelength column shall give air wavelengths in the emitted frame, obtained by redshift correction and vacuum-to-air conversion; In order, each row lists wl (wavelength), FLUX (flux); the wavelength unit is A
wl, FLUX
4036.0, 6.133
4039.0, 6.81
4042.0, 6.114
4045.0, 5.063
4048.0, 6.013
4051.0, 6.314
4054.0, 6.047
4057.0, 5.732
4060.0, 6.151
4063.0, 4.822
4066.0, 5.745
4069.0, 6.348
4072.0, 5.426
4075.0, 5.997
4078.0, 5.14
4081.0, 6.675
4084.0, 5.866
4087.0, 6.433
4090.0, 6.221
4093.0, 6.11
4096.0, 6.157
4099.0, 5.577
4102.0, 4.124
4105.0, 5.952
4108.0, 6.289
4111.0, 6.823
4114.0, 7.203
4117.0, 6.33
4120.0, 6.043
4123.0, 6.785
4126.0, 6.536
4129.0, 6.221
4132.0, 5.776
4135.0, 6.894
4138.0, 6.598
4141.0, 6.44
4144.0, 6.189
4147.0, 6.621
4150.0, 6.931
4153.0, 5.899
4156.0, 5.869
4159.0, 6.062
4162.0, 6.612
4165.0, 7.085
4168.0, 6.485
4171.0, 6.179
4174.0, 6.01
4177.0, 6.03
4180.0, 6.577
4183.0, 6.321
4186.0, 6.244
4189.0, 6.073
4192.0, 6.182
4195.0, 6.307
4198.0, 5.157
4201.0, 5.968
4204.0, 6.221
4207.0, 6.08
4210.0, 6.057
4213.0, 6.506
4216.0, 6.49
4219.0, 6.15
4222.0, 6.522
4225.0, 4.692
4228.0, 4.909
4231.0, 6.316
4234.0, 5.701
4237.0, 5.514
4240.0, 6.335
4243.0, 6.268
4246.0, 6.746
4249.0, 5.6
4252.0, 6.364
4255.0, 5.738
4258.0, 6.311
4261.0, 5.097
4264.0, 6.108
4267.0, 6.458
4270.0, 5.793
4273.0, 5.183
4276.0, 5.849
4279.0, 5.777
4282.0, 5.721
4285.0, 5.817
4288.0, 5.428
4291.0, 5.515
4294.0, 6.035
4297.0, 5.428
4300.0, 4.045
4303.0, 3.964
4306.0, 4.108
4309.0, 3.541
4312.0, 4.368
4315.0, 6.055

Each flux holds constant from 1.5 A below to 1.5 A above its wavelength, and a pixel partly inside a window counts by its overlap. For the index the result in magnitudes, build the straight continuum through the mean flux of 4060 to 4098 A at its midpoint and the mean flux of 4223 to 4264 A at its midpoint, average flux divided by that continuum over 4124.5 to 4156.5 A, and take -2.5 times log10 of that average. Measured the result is -0.087 mag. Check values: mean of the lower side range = 5.92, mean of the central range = 6.38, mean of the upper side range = 5.83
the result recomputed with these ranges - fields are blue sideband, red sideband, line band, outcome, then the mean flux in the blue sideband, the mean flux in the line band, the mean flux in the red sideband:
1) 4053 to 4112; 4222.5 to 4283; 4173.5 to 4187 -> -0.07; 5.87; 6.25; 5.84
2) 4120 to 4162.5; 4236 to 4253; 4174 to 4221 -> 0.02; 6.37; 6.16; 6.15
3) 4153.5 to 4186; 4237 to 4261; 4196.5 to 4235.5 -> 0.05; 6.31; 5.91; 6.08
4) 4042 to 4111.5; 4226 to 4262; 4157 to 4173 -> -0.10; 5.86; 6.45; 5.9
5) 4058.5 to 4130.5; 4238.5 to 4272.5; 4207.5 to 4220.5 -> -0.04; 6.04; 6.28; 6.05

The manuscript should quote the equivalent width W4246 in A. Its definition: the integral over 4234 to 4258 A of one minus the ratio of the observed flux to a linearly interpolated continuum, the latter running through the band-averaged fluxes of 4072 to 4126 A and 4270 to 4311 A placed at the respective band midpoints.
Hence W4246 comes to -3.2 A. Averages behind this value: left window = 6.09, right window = 5.12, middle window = 6.07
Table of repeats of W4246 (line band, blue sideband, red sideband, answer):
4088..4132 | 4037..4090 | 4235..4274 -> -1.60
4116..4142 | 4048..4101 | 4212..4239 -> -2.24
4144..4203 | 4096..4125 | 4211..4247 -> -1.72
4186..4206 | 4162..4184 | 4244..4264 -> 0.89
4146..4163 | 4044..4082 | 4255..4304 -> -1.84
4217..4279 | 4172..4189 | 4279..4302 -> -1.73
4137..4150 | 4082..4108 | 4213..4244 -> -1.41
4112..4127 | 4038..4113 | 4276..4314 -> -2.21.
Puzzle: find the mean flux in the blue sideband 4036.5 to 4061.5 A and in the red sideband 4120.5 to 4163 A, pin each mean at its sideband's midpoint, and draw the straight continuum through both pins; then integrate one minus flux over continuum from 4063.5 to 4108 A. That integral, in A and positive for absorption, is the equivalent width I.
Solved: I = 2.4 A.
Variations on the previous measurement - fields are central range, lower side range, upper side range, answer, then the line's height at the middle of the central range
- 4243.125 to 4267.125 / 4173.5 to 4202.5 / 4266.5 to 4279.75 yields -0.9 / 5.83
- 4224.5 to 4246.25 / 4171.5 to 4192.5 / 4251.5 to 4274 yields 0.6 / 5.99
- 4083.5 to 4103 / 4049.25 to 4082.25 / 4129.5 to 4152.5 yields 0.8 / 6.07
